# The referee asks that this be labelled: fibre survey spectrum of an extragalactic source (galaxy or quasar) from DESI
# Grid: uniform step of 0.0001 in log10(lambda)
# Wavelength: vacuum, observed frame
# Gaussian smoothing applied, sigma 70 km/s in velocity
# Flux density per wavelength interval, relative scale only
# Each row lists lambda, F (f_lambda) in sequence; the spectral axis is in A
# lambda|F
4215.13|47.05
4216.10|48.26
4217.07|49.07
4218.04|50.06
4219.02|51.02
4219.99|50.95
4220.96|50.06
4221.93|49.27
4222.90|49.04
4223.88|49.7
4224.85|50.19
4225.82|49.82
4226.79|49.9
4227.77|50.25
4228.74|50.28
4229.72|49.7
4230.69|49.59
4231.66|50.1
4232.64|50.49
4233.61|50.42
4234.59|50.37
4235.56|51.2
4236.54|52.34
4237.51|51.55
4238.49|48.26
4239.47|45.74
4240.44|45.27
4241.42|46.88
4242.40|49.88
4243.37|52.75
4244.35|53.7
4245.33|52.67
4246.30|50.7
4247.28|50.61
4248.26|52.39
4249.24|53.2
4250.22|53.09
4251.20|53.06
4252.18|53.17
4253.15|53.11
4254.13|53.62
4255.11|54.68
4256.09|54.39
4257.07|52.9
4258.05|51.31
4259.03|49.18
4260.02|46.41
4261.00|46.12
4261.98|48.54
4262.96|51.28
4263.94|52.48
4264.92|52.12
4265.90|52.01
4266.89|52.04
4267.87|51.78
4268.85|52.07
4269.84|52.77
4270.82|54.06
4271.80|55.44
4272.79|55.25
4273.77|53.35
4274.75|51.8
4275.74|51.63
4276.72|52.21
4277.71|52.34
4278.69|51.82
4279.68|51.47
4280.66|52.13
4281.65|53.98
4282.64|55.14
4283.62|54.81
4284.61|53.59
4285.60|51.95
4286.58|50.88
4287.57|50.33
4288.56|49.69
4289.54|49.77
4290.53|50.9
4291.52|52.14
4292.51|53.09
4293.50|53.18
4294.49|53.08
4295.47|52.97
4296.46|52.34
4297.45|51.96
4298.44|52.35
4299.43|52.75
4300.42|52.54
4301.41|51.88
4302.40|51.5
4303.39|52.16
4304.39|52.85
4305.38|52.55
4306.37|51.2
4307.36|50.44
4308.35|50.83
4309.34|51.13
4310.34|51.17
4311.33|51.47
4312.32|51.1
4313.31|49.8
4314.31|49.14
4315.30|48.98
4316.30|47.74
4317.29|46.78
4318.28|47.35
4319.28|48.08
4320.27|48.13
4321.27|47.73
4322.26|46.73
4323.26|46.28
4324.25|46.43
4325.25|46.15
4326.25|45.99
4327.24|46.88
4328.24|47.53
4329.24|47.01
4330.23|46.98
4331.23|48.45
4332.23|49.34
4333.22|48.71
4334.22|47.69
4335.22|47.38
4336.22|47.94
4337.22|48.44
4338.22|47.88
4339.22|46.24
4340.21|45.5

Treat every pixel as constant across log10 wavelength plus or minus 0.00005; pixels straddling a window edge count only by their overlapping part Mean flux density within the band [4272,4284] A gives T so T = 53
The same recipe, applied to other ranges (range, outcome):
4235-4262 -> 51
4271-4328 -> 51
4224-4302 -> 51.6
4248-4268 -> 51.7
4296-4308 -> 52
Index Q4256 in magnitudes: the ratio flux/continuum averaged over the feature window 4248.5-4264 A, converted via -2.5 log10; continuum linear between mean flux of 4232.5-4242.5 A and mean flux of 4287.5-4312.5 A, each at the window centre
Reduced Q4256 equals -0.04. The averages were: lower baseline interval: 49.2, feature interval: 51.6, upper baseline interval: 51.8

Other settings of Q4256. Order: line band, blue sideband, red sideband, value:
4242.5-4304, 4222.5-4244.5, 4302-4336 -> -0.06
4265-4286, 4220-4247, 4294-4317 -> -0.04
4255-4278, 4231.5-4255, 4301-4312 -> -0.01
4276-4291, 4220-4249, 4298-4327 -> -0.05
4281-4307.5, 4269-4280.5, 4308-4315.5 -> -0.01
